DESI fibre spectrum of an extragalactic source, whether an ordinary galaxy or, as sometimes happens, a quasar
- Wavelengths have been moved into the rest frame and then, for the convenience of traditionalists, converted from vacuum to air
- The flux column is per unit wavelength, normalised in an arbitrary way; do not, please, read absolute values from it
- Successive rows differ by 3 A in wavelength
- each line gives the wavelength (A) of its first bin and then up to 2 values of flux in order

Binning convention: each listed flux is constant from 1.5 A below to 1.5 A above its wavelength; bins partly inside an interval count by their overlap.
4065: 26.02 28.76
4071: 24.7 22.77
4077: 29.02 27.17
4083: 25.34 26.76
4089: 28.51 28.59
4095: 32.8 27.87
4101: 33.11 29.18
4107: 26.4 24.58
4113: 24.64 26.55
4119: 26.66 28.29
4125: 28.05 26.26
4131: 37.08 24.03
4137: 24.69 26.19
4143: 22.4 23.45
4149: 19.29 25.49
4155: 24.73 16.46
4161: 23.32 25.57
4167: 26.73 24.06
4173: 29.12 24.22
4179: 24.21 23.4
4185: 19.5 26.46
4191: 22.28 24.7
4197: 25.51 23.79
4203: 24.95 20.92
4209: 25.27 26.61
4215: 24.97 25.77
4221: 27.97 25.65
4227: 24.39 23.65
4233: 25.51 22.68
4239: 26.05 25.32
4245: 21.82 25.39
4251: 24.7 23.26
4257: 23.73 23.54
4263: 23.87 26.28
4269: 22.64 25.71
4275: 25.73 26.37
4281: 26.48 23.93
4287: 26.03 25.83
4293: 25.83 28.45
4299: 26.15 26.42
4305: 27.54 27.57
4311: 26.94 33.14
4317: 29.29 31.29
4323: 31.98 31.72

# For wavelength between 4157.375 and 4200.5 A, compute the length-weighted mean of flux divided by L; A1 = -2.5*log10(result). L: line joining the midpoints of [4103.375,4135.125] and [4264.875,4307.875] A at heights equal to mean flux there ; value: 0.119 mag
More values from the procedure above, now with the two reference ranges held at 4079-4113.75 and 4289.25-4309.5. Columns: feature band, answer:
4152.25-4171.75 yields 0.17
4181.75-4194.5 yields 0.19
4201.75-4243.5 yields 0.10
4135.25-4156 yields 0.17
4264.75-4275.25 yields 0.09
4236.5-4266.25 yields 0.12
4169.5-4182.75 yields 0.10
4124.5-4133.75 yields -0.08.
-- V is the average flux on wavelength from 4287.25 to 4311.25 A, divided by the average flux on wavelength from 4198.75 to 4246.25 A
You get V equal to 1.08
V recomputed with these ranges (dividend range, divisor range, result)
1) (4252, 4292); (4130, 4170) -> 1.02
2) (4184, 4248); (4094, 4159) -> 0.93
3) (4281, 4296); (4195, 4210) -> 1.07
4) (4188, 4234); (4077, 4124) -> 0.89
